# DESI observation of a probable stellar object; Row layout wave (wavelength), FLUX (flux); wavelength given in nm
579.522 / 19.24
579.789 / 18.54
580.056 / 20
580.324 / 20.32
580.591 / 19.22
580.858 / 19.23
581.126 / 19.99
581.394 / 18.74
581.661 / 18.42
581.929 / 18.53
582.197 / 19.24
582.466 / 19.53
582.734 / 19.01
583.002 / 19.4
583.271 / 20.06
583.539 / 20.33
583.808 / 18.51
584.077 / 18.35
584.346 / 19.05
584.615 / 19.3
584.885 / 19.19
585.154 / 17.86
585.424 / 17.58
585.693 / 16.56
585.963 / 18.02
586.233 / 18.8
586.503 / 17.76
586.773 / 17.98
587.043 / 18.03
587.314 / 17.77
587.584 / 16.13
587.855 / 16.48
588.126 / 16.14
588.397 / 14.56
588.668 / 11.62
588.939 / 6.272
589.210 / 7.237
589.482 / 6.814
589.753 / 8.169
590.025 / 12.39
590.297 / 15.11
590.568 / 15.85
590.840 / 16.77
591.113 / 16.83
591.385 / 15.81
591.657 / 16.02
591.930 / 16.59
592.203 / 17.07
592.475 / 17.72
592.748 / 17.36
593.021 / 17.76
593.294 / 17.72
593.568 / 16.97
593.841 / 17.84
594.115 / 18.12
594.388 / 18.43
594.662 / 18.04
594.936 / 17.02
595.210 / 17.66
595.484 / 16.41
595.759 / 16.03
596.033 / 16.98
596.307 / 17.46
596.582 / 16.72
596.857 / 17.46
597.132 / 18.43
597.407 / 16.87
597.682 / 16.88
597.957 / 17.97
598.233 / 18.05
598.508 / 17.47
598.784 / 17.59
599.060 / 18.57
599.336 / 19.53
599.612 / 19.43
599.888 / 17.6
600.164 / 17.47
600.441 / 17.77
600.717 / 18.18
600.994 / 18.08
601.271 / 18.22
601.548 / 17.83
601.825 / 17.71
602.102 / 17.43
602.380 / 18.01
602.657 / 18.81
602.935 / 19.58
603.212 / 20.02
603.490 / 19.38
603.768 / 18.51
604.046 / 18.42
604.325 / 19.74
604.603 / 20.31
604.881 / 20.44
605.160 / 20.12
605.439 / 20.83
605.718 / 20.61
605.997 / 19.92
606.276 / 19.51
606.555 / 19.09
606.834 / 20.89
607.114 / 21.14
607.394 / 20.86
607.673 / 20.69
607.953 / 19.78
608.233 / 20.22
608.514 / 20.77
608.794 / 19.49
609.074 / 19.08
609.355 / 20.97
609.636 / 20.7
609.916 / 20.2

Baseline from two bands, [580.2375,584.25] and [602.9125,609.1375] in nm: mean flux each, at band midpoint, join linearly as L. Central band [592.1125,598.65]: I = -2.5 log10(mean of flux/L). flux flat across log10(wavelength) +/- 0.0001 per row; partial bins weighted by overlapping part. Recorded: 0.13 mag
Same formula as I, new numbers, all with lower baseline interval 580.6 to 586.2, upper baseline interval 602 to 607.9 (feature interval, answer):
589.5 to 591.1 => 0.39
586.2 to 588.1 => 0.10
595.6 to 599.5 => 0.11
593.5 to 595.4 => 0.09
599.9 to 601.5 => 0.10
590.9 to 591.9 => 0.18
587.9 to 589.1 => 0.47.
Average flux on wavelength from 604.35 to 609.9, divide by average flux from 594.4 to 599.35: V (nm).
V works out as 1.16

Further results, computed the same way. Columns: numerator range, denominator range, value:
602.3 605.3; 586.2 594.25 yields 1.27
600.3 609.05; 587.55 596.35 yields 1.27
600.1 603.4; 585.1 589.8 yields 1.24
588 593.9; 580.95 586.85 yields 0.77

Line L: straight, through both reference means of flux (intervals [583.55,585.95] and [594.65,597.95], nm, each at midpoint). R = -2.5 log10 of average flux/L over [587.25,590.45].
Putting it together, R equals 0.41 mag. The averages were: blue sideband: 18.4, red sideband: 17.2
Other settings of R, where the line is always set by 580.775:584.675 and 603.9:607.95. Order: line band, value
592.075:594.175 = 0.12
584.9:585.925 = 0.10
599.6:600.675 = 0.11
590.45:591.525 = 0.19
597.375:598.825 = 0.14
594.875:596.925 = 0.17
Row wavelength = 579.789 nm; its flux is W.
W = 18.54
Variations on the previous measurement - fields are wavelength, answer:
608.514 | 20.77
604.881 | 20.44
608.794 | 19.49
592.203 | 17.07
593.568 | 16.97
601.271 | 18.22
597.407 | 16.87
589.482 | 6.814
